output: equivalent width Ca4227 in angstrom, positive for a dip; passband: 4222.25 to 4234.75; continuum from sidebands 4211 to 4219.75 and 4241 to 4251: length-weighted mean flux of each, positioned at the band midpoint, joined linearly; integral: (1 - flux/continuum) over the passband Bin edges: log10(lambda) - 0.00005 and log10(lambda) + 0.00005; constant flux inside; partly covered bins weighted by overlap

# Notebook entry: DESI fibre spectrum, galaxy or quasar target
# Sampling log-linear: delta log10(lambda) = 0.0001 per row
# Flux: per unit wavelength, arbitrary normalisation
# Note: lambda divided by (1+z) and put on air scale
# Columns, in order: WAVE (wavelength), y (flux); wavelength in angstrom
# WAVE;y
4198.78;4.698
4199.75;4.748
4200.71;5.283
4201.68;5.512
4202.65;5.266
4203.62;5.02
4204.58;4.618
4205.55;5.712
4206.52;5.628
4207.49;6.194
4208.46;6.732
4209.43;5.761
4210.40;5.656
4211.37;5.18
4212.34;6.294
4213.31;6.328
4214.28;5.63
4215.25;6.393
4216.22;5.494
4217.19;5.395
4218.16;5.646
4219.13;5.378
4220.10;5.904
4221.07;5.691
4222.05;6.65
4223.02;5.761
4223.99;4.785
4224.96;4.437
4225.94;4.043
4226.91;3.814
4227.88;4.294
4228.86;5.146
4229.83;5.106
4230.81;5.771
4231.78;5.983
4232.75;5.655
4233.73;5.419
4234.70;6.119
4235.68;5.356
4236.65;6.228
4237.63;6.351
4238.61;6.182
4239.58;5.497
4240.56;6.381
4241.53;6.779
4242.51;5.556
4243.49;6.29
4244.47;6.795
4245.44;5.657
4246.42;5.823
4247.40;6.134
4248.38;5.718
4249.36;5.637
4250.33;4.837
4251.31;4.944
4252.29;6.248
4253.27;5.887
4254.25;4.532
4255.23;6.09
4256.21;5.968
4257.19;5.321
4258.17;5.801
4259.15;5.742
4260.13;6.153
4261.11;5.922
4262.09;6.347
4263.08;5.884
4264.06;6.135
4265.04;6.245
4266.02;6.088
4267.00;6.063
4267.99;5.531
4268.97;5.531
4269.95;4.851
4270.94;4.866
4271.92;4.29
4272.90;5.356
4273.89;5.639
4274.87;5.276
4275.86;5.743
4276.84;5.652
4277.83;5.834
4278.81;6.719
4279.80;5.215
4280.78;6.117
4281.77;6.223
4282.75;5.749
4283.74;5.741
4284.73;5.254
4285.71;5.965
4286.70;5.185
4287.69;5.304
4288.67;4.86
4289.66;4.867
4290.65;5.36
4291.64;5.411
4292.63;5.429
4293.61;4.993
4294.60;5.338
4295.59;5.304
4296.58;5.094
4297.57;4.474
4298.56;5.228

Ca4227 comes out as 1.6 angstrom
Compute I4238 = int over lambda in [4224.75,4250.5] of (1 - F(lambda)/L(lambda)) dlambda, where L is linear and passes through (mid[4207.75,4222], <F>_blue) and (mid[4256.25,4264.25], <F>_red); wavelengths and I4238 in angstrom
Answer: 1.2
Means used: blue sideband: 5.85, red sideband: 5.91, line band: 5.62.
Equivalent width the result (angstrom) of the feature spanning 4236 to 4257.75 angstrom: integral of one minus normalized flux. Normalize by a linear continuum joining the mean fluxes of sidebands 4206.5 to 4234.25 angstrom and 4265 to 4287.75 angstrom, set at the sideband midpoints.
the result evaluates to -1.2 angstrom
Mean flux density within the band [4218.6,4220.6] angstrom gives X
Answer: 5.66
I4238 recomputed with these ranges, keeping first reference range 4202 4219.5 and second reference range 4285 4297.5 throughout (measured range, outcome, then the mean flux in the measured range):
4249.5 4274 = -1.0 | 5.61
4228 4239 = -0.3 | 5.7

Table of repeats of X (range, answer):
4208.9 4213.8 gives 5.85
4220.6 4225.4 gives 5.47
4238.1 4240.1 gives 5.85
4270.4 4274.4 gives 5.04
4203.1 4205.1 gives 4.85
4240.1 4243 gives 6.24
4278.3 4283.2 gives 6.02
